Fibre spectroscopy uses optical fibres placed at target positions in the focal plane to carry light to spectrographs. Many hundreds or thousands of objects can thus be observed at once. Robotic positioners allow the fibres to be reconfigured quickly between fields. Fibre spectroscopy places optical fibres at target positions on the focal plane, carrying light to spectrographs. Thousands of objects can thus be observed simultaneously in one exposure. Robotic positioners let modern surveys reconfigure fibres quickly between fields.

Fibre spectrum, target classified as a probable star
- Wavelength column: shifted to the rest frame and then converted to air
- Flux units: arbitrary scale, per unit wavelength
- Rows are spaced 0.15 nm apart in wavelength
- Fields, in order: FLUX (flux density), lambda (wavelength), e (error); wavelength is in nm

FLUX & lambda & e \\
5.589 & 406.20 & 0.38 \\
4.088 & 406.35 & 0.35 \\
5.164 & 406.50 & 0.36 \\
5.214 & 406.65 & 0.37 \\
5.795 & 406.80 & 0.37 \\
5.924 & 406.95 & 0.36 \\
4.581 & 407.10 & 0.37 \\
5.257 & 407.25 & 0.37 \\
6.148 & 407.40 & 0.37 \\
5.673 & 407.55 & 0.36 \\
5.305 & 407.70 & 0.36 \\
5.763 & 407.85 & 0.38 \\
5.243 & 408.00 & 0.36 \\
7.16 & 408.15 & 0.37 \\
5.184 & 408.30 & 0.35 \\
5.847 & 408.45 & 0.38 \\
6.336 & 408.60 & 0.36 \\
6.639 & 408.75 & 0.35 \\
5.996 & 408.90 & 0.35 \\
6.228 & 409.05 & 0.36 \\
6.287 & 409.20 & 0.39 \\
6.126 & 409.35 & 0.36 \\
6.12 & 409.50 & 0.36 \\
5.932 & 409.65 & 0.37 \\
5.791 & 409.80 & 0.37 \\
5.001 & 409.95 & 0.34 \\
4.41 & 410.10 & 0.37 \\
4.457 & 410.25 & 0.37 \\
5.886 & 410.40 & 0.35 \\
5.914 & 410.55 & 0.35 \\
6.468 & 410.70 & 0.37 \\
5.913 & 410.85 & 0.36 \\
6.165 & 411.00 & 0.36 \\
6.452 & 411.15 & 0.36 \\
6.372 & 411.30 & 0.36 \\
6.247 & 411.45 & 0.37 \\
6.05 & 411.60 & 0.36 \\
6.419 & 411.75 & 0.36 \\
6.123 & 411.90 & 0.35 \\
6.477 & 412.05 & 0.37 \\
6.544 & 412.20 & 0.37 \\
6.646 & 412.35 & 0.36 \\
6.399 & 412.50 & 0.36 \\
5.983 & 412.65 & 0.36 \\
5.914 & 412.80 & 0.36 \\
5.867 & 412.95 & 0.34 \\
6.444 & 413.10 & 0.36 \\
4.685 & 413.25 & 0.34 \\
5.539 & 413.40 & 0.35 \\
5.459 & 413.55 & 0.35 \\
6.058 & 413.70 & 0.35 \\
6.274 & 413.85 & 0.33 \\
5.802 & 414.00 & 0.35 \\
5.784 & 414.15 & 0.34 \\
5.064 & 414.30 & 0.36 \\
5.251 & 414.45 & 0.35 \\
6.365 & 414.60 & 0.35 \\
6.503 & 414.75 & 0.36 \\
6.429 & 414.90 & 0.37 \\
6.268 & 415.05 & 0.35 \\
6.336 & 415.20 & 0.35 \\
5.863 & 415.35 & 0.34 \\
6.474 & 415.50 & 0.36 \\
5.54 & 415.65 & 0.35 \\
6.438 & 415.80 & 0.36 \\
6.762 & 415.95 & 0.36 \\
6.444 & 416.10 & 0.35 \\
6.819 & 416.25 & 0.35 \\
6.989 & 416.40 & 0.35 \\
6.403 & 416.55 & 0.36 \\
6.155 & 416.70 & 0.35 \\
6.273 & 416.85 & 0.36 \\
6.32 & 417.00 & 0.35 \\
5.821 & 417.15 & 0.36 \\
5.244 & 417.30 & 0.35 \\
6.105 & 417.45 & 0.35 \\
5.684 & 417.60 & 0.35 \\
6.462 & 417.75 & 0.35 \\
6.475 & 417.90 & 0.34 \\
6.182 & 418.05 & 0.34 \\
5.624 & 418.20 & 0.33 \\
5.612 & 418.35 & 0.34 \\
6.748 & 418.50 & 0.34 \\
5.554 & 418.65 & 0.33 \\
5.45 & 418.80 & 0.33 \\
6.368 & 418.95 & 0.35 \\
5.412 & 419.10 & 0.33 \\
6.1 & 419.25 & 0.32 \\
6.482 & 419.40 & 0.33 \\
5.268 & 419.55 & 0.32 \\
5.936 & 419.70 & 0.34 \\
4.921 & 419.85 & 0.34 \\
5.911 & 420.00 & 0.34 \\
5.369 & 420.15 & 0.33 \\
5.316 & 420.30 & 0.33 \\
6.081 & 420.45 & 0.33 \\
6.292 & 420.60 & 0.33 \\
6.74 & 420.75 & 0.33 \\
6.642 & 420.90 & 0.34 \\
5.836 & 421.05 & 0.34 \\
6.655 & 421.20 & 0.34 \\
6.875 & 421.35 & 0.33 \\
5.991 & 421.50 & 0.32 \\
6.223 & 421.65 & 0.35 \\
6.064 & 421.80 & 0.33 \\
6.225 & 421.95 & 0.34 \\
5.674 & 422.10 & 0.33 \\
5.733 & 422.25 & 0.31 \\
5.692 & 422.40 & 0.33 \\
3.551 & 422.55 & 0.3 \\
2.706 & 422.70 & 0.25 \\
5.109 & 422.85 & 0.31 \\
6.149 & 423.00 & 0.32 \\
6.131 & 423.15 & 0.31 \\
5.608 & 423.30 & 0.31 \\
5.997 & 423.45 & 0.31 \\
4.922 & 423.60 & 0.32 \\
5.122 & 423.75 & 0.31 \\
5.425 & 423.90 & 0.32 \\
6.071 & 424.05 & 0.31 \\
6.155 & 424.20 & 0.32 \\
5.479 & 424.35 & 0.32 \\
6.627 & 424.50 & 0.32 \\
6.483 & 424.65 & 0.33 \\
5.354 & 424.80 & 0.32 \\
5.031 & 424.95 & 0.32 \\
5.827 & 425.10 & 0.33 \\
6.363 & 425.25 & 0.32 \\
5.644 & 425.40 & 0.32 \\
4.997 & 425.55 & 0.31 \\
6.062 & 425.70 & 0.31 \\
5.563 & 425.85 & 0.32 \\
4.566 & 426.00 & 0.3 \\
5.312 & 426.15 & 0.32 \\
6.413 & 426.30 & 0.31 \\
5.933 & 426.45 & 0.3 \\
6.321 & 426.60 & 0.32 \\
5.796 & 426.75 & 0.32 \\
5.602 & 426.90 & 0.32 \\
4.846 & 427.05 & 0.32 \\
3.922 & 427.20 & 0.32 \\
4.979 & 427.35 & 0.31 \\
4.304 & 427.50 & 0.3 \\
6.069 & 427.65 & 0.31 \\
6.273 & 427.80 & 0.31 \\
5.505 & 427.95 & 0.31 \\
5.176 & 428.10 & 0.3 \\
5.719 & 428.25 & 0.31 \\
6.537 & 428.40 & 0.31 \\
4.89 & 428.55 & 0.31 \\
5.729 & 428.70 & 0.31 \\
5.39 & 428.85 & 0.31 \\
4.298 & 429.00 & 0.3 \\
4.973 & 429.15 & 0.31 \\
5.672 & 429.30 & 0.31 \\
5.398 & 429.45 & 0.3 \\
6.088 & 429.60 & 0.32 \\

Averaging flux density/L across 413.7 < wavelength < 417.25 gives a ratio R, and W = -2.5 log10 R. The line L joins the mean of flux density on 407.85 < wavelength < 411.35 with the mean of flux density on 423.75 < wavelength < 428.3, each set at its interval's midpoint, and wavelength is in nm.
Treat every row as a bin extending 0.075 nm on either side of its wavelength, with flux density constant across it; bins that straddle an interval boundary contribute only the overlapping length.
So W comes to -0.07 mag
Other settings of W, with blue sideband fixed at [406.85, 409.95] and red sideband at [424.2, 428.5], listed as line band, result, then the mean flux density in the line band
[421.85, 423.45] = 0.07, 5.31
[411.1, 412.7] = -0.10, 6.34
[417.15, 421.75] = -0.05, 5.98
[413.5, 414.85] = -0.02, 5.86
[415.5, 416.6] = -0.13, 6.49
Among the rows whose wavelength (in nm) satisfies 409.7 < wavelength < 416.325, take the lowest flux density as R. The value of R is 4.41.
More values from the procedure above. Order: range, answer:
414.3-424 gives 2.706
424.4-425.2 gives 5.031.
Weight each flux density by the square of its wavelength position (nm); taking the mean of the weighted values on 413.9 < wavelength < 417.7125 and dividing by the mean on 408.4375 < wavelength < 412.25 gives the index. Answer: 1.0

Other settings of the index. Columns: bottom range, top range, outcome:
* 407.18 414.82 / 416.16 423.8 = 1.03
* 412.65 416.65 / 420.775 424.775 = 0.98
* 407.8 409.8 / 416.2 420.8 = 1.04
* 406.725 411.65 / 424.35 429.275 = 1.03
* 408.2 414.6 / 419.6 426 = 1.02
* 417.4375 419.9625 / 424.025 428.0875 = 0.98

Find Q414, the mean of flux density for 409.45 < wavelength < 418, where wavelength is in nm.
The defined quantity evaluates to 6.04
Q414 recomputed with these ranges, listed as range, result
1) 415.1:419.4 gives 6.14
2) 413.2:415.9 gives 5.92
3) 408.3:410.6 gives 5.78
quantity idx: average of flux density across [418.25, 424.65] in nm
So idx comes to 5.78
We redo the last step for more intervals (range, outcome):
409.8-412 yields 5.85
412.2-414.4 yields 5.87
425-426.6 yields 5.69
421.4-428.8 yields 5.55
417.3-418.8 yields 5.98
